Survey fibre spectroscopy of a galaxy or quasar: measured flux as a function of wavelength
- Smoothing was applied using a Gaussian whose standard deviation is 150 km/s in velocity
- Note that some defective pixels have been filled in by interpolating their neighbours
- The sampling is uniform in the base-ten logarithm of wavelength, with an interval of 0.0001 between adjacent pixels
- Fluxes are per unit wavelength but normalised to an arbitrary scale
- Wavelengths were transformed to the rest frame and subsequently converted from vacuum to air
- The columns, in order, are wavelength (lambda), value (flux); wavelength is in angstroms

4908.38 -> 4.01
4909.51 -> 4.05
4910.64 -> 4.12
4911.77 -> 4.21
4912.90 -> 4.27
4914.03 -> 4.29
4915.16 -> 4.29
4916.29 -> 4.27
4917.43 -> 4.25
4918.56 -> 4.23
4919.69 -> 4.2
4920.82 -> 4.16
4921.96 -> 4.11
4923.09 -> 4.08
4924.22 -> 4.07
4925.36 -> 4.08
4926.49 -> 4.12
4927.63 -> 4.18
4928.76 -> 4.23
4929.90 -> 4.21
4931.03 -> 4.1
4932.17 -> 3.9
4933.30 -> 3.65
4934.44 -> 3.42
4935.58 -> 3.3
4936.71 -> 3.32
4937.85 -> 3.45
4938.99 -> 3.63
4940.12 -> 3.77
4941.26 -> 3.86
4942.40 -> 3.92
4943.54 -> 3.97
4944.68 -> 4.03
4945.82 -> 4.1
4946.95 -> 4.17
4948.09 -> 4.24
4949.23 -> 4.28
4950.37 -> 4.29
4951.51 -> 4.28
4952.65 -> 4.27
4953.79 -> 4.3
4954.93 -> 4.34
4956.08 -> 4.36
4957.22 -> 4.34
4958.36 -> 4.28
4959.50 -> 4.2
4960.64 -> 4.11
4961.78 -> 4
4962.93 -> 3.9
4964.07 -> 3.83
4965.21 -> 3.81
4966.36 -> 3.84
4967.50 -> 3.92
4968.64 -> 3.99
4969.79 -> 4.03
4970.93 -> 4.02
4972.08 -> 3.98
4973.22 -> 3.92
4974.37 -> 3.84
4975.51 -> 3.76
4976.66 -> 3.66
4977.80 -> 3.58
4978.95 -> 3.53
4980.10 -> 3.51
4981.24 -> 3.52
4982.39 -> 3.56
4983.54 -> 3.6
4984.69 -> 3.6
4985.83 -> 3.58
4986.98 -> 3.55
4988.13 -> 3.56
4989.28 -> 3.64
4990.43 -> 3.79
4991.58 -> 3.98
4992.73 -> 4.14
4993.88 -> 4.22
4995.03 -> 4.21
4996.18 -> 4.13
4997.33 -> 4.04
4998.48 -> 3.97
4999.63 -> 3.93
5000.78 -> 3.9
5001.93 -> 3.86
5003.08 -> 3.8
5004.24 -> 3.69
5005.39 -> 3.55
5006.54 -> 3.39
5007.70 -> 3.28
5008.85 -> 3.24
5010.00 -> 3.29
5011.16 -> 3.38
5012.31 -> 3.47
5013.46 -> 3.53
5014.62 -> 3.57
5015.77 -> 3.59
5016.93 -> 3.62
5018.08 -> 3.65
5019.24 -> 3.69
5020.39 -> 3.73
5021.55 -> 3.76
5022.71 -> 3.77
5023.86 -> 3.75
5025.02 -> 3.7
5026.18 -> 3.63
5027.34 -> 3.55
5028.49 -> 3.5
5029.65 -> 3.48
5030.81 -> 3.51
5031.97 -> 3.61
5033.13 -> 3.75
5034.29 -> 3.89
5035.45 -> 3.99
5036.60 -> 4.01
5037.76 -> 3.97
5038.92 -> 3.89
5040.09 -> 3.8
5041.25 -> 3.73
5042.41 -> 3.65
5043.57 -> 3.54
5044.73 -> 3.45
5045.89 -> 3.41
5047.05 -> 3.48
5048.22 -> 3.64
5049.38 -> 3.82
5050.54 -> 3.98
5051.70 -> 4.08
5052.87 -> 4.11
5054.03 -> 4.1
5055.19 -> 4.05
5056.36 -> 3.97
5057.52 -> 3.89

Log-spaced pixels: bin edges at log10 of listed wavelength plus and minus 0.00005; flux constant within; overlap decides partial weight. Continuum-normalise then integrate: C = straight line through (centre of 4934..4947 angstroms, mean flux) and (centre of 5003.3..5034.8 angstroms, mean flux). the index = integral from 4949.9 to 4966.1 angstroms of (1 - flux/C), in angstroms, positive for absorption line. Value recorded -2.0 angstroms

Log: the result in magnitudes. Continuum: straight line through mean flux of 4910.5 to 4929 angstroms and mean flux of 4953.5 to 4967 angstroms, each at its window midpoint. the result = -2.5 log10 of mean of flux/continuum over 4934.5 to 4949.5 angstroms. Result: 0.09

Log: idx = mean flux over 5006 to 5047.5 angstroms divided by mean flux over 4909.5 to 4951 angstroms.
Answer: 0.90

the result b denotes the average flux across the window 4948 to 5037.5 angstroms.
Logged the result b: 3.81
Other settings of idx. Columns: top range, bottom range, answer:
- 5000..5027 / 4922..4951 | 0.91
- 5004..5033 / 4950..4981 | 0.89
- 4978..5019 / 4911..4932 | 0.88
